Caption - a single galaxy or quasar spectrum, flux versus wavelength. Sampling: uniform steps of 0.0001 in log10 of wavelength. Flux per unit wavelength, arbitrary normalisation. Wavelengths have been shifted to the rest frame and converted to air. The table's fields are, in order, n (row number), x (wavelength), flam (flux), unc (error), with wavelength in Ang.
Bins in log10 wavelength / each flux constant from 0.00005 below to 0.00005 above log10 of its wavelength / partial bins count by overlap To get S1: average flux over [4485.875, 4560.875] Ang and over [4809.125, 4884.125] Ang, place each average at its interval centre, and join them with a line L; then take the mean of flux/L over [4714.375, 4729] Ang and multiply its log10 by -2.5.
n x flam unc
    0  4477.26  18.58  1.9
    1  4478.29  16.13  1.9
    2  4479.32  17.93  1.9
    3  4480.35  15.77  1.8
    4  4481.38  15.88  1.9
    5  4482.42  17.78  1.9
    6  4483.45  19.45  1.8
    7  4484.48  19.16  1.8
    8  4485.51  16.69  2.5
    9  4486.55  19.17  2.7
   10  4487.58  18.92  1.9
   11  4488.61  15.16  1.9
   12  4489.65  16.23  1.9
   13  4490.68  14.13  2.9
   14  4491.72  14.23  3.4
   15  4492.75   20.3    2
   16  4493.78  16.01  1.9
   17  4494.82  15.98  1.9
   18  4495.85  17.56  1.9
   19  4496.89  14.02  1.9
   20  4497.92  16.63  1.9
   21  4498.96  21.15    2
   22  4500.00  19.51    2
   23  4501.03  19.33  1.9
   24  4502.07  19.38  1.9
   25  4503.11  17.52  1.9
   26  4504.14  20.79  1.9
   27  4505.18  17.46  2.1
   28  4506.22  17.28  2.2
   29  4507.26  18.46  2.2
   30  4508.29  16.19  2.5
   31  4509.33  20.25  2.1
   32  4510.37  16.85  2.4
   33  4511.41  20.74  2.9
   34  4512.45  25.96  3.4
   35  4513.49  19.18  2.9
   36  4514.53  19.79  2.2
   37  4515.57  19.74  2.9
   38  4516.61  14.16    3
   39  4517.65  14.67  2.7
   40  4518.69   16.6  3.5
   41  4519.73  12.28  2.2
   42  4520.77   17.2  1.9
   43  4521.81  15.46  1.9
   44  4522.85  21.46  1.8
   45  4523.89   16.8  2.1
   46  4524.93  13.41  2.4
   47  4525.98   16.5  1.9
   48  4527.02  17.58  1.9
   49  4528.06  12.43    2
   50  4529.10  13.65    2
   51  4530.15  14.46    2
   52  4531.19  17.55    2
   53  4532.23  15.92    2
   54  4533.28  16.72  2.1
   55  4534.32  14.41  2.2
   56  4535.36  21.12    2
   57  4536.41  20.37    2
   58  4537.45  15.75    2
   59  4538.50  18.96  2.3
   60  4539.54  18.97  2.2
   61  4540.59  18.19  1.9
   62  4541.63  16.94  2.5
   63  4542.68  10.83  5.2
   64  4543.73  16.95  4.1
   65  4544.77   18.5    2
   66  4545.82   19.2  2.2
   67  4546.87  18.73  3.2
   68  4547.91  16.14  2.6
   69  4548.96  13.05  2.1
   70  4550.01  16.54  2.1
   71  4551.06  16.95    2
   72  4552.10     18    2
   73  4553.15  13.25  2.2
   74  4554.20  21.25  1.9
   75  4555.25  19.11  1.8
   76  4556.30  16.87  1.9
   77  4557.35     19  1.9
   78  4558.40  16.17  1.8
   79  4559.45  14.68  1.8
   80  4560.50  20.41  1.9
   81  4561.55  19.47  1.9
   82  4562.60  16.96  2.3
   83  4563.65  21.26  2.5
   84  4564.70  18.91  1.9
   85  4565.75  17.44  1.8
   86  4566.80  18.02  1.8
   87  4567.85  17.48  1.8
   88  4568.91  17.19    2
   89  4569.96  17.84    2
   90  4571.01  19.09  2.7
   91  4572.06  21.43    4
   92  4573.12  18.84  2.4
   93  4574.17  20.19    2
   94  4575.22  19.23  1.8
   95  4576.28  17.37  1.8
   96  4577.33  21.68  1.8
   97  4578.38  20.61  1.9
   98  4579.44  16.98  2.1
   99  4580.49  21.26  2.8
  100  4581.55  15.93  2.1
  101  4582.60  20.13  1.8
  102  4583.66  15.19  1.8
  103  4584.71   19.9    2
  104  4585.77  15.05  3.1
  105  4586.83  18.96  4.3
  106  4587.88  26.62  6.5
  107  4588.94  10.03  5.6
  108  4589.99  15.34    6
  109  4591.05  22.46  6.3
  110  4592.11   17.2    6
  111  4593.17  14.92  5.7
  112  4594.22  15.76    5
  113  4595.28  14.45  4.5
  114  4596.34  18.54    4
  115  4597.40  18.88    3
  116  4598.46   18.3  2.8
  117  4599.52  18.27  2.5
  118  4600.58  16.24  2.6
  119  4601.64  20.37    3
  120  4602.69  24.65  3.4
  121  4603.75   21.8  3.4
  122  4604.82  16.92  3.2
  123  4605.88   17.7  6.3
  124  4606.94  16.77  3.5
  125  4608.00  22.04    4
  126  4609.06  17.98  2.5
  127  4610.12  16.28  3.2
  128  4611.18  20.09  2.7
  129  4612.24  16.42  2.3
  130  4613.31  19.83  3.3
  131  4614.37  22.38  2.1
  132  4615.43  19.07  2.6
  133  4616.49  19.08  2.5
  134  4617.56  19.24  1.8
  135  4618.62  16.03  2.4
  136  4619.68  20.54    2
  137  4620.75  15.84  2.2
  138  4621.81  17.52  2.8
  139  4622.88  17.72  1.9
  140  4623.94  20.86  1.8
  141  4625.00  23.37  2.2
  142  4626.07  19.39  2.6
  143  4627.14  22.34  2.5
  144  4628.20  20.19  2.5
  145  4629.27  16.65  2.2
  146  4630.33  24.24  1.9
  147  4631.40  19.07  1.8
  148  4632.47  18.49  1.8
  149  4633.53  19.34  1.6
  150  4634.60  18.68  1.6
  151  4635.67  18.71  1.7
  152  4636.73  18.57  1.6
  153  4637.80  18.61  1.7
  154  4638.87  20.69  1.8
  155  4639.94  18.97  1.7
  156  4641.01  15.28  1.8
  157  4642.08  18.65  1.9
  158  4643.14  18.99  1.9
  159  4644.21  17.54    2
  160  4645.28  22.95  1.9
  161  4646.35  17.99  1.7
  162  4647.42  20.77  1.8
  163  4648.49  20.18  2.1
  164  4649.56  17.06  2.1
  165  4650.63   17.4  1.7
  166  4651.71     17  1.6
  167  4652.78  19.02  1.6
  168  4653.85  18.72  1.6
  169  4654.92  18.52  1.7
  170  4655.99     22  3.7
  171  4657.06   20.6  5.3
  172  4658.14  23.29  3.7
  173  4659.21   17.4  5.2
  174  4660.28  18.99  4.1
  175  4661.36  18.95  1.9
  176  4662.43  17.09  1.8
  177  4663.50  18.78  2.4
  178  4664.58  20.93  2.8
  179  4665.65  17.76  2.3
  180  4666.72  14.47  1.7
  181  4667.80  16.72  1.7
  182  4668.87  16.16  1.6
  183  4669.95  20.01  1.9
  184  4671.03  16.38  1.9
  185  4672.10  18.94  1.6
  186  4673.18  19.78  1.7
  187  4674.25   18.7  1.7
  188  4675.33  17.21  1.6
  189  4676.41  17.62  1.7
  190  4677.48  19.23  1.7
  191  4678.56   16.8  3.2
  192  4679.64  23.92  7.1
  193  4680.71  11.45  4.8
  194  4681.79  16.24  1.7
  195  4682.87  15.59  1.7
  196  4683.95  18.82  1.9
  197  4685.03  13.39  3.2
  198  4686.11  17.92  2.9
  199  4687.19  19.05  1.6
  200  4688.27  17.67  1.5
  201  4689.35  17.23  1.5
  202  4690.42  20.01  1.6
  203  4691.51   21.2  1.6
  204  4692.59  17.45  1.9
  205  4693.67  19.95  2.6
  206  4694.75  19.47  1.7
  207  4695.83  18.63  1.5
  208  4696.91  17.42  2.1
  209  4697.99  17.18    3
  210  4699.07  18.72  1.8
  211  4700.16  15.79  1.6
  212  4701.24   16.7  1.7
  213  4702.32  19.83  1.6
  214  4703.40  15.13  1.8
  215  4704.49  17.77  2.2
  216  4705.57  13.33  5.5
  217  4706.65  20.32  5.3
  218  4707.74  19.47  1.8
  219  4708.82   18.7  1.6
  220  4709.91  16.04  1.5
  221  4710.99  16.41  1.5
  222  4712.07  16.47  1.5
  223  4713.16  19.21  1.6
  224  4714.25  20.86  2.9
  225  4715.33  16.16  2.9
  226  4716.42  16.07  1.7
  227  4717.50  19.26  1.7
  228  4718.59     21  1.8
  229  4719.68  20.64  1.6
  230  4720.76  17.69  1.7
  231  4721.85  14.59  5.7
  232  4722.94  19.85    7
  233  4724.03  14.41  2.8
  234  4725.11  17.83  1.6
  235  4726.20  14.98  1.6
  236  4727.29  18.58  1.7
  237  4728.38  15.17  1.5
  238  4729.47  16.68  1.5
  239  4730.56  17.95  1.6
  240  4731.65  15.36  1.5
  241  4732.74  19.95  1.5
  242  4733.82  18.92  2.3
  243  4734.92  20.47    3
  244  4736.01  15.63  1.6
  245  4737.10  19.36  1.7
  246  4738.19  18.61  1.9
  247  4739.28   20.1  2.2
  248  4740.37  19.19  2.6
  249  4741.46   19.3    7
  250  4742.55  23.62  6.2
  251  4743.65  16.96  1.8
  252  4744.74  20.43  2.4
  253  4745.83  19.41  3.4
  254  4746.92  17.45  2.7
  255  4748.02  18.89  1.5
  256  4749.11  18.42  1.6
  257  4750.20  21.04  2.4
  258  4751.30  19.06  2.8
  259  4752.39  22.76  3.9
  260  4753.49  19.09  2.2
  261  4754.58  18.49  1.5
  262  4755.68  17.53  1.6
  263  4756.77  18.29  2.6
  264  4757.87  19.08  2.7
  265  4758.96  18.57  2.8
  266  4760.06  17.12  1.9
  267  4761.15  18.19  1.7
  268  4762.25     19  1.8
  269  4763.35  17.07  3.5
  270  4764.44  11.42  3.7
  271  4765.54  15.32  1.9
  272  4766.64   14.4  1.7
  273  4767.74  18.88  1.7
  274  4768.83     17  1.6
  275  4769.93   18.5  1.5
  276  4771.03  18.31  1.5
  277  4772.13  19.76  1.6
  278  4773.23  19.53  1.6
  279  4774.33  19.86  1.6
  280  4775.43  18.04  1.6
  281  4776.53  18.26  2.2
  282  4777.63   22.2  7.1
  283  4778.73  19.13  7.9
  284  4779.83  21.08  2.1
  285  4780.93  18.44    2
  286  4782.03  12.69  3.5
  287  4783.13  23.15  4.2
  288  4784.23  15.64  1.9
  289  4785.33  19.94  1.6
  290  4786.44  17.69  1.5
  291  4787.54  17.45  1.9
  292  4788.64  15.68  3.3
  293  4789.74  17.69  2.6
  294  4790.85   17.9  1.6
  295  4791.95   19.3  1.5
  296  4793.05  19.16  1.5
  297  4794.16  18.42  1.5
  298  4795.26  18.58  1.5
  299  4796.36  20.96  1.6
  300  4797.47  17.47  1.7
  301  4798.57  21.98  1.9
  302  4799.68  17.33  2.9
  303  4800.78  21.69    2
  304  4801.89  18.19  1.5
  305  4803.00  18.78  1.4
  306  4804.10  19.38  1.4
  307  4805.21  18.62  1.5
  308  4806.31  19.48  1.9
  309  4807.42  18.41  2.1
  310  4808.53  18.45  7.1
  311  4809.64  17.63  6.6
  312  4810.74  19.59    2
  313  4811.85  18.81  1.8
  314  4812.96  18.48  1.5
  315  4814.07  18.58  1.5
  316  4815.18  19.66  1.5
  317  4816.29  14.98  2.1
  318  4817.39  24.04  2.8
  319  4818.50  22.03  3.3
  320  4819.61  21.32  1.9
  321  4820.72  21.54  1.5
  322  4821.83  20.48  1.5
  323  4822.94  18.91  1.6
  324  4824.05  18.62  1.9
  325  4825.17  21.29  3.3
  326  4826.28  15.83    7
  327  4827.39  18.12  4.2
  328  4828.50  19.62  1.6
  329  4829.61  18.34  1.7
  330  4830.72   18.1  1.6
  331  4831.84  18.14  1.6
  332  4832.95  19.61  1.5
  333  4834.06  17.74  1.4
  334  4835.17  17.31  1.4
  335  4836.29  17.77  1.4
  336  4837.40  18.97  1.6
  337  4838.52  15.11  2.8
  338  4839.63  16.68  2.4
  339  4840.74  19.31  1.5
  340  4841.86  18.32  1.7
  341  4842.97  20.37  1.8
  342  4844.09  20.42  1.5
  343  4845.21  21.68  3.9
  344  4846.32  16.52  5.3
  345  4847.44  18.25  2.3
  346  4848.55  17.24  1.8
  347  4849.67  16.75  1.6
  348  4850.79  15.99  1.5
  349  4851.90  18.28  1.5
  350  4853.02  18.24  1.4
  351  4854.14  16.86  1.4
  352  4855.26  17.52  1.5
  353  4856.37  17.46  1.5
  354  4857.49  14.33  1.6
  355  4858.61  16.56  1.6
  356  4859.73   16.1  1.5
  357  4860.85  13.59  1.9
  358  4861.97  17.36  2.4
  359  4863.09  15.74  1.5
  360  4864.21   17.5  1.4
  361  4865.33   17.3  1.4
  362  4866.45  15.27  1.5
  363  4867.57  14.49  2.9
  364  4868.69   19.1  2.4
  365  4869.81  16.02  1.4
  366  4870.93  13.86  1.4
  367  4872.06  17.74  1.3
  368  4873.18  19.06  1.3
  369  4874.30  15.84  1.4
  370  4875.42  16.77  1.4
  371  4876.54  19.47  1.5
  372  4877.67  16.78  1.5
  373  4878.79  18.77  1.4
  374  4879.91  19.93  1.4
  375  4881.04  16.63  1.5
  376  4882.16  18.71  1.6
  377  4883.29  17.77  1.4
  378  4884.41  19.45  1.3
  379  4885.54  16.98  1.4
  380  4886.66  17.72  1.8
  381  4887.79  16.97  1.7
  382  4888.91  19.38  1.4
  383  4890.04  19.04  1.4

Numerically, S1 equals 0.01 mag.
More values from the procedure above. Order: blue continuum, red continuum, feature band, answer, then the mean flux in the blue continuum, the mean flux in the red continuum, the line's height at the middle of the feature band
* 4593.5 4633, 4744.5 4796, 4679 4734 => 0.056 mag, 19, 18.4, 18.6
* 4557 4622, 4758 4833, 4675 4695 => 0.039 mag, 18.5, 18.6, 18.5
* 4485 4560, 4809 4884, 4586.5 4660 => -0.087 mag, 17.2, 18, 17.5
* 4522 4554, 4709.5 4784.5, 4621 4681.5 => -0.078 mag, 16.7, 18.3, 17.5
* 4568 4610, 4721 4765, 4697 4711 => 0.055 mag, 18.5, 18.2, 18.3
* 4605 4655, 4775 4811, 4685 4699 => 0.029 mag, 19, 18.7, 18.9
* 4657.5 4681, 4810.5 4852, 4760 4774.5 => 0.071 mag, 18.3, 18.8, 18.6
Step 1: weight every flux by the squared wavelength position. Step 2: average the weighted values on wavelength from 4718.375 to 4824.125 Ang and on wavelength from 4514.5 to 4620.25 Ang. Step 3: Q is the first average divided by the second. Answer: 1.14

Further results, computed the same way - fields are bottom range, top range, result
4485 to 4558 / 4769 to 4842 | 1.23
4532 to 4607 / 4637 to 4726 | 1.06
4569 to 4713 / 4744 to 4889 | 1.06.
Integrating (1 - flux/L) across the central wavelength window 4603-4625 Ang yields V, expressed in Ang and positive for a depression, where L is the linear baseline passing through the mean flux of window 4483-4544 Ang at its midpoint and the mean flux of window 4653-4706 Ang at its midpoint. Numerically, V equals -1.4 Ang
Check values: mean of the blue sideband 17.3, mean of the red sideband 18.1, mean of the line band 18.9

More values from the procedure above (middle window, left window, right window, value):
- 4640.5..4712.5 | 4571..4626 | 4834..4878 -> 0.4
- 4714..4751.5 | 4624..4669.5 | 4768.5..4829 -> 1.3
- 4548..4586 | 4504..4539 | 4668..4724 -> -1.5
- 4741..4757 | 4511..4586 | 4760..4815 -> -1.0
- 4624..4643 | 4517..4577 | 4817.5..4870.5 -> -2.2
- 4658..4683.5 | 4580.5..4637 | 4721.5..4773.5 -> 0.7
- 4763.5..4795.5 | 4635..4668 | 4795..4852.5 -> 1.4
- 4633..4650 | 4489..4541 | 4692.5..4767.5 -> -1.1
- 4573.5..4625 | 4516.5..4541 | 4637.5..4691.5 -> -3.3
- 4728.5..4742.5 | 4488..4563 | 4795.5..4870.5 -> -0.5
